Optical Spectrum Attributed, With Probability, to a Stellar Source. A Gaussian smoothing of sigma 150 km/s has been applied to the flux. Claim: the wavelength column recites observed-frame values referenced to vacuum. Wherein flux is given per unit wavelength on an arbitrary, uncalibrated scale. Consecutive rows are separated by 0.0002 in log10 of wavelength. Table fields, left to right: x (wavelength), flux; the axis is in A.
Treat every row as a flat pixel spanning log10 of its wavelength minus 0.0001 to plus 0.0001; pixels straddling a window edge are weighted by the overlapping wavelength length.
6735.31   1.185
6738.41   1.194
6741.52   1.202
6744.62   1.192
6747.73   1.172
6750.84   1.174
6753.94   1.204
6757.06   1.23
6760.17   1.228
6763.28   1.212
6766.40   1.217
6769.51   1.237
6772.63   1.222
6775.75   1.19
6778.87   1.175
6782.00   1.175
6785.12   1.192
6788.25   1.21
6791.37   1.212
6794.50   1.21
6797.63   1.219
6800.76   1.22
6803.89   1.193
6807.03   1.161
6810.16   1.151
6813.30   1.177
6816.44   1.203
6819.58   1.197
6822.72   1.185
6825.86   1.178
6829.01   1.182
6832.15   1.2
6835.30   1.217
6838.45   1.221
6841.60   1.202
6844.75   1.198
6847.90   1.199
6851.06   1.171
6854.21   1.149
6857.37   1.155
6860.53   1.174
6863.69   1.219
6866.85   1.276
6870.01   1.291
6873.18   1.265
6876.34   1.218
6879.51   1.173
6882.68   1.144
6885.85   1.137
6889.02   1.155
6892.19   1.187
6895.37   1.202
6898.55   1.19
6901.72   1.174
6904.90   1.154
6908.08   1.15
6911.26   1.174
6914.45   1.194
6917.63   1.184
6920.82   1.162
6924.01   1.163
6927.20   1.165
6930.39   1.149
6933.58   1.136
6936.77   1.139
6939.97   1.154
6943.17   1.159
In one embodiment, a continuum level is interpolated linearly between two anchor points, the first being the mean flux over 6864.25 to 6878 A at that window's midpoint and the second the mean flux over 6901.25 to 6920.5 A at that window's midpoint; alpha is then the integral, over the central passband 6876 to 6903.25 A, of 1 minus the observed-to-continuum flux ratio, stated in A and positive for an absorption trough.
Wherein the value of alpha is 1.0 A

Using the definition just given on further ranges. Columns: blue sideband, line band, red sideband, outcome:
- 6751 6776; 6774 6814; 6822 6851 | 0.56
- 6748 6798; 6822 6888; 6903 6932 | -0.81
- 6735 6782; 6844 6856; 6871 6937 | 0.07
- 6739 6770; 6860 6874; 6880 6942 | -0.88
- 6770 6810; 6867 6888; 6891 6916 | -0.46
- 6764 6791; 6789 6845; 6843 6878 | 0.49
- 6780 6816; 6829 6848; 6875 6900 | -0.32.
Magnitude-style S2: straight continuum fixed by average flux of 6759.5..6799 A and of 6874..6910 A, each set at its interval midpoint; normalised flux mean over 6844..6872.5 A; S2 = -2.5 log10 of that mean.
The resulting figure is -0.02 mag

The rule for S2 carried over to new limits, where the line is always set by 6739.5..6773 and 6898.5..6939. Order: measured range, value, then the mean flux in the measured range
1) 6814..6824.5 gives 0.00 mag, 1.19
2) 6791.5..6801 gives -0.02 mag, 1.22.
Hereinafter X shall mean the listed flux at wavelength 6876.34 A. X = 1.218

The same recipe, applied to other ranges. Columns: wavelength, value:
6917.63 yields 1.184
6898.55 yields 1.19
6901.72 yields 1.174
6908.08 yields 1.15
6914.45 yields 1.194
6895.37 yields 1.202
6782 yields 1.175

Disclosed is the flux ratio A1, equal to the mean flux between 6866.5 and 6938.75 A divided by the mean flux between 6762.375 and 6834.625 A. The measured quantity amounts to 0.99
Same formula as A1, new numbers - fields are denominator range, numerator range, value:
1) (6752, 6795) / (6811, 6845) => 0.99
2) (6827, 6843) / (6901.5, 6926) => 0.97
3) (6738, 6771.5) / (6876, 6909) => 0.97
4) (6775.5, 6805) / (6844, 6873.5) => 1.01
